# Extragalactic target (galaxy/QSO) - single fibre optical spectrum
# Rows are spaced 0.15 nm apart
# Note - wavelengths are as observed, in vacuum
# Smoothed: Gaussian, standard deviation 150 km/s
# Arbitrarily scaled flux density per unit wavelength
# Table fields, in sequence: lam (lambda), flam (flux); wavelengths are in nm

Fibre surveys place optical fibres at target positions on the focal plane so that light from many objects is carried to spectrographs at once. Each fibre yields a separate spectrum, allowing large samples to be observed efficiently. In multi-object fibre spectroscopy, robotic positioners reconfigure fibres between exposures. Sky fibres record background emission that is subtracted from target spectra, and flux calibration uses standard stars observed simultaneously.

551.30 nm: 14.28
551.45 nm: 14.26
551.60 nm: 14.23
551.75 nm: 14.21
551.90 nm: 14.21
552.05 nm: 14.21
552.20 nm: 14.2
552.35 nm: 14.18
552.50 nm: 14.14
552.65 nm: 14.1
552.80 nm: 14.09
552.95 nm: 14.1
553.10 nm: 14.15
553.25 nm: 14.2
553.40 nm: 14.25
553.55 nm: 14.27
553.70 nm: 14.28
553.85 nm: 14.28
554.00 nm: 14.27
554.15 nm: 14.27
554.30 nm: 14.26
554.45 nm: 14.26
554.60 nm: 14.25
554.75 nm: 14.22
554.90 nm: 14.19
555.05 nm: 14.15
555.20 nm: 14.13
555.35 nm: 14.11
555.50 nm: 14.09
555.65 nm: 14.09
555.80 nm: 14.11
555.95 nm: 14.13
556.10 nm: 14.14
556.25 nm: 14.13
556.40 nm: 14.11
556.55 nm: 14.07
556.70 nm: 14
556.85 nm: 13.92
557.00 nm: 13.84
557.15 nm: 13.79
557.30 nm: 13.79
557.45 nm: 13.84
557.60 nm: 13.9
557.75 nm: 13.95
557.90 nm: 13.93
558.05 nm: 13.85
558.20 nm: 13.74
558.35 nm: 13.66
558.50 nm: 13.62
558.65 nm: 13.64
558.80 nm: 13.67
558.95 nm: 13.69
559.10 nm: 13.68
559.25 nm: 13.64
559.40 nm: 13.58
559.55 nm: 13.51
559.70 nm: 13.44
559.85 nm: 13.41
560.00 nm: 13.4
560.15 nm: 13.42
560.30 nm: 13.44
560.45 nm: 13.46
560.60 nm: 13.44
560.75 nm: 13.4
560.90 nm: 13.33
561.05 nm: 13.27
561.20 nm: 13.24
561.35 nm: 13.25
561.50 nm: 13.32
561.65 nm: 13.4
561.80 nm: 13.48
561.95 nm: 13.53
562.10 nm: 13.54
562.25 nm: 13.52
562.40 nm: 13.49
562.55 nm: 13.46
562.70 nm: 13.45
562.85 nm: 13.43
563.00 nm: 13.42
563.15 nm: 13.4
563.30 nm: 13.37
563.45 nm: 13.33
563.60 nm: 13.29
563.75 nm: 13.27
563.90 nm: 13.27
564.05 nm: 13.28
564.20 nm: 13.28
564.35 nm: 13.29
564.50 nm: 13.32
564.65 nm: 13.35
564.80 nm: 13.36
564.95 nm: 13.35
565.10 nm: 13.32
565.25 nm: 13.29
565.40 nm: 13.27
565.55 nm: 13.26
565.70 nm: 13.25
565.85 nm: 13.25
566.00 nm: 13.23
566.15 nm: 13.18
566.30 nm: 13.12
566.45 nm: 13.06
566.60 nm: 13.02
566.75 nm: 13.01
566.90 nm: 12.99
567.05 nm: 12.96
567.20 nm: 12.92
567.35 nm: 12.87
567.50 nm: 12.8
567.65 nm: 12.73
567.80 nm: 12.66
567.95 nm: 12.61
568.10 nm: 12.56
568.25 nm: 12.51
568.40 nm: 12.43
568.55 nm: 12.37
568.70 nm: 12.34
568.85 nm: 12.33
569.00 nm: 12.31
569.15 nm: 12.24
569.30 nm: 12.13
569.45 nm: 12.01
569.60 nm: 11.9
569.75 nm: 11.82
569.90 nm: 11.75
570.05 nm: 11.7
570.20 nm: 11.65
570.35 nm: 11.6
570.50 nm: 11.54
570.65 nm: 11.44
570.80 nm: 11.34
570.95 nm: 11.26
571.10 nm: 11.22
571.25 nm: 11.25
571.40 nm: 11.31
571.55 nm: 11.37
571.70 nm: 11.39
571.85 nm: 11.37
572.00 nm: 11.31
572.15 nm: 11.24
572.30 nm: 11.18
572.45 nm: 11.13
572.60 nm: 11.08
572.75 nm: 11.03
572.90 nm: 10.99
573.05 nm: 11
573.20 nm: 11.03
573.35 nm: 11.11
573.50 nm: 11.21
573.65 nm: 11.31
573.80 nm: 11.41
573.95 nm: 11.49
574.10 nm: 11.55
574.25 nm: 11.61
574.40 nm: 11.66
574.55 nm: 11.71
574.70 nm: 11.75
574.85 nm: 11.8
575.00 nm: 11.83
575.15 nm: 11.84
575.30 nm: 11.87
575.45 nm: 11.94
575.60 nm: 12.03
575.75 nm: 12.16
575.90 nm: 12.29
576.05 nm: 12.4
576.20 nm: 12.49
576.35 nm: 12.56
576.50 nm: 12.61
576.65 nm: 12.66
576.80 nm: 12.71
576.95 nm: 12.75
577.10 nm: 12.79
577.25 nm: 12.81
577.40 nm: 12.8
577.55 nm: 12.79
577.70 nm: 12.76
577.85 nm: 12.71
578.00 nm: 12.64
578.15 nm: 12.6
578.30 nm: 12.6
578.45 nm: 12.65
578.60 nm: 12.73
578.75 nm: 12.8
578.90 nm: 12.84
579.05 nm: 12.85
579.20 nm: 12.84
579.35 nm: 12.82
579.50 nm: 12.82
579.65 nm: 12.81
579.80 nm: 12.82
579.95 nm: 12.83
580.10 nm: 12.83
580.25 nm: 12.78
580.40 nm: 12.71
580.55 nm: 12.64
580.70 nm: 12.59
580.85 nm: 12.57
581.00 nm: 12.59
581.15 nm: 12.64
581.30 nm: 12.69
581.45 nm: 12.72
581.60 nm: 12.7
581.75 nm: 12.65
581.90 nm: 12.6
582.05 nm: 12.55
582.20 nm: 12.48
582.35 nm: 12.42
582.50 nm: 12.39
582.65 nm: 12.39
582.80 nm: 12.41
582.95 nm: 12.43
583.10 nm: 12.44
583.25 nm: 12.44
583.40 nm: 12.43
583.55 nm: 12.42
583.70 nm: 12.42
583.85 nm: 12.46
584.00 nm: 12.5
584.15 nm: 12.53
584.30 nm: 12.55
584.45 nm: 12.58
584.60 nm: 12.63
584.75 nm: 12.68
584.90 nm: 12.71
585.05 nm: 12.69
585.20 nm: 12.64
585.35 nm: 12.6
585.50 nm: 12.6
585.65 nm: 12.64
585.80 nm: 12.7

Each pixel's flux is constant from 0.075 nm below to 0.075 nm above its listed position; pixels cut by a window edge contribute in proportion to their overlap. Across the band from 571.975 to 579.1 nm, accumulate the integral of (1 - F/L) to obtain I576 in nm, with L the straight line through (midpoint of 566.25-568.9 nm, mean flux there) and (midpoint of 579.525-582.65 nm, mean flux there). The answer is 0.370 nm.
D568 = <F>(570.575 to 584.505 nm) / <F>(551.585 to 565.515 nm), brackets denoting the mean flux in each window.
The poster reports 0.89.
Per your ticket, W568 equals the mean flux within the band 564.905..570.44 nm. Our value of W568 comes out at 12.6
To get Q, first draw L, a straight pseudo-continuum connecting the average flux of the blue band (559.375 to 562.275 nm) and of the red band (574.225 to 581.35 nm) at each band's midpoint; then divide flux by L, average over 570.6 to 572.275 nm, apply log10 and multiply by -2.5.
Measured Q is 0.14 mag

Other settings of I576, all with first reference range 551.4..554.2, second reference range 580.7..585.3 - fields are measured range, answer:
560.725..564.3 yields 0.077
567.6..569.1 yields 0.098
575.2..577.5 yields 0.081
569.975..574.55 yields 0.628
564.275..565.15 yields 0.014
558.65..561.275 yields 0.064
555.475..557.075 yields -0.005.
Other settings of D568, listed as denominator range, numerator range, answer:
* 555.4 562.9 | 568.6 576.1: 0.85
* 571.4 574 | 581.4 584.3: 1.11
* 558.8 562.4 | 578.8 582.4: 0.94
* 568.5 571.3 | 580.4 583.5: 1.06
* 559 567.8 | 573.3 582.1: 0.93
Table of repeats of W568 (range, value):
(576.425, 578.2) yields 12.7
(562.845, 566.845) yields 13.3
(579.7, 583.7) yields 12.6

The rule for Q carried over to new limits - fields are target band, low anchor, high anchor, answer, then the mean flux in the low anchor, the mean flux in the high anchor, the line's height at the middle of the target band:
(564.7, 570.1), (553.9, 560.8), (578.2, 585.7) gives 0.05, 13.9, 12.6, 13.4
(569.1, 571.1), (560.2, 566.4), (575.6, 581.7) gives 0.12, 13.3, 12.7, 13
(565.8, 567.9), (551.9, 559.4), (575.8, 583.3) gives 0.03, 14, 12.6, 13.4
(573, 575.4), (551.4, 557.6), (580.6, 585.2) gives 0.13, 14.1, 12.5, 13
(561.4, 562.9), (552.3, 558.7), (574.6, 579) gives 0.01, 14.1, 12.5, 13.6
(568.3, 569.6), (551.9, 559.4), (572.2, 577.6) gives 0.02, 14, 11.9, 12.5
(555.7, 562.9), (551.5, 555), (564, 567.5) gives 0.00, 14.2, 13.2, 13.7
